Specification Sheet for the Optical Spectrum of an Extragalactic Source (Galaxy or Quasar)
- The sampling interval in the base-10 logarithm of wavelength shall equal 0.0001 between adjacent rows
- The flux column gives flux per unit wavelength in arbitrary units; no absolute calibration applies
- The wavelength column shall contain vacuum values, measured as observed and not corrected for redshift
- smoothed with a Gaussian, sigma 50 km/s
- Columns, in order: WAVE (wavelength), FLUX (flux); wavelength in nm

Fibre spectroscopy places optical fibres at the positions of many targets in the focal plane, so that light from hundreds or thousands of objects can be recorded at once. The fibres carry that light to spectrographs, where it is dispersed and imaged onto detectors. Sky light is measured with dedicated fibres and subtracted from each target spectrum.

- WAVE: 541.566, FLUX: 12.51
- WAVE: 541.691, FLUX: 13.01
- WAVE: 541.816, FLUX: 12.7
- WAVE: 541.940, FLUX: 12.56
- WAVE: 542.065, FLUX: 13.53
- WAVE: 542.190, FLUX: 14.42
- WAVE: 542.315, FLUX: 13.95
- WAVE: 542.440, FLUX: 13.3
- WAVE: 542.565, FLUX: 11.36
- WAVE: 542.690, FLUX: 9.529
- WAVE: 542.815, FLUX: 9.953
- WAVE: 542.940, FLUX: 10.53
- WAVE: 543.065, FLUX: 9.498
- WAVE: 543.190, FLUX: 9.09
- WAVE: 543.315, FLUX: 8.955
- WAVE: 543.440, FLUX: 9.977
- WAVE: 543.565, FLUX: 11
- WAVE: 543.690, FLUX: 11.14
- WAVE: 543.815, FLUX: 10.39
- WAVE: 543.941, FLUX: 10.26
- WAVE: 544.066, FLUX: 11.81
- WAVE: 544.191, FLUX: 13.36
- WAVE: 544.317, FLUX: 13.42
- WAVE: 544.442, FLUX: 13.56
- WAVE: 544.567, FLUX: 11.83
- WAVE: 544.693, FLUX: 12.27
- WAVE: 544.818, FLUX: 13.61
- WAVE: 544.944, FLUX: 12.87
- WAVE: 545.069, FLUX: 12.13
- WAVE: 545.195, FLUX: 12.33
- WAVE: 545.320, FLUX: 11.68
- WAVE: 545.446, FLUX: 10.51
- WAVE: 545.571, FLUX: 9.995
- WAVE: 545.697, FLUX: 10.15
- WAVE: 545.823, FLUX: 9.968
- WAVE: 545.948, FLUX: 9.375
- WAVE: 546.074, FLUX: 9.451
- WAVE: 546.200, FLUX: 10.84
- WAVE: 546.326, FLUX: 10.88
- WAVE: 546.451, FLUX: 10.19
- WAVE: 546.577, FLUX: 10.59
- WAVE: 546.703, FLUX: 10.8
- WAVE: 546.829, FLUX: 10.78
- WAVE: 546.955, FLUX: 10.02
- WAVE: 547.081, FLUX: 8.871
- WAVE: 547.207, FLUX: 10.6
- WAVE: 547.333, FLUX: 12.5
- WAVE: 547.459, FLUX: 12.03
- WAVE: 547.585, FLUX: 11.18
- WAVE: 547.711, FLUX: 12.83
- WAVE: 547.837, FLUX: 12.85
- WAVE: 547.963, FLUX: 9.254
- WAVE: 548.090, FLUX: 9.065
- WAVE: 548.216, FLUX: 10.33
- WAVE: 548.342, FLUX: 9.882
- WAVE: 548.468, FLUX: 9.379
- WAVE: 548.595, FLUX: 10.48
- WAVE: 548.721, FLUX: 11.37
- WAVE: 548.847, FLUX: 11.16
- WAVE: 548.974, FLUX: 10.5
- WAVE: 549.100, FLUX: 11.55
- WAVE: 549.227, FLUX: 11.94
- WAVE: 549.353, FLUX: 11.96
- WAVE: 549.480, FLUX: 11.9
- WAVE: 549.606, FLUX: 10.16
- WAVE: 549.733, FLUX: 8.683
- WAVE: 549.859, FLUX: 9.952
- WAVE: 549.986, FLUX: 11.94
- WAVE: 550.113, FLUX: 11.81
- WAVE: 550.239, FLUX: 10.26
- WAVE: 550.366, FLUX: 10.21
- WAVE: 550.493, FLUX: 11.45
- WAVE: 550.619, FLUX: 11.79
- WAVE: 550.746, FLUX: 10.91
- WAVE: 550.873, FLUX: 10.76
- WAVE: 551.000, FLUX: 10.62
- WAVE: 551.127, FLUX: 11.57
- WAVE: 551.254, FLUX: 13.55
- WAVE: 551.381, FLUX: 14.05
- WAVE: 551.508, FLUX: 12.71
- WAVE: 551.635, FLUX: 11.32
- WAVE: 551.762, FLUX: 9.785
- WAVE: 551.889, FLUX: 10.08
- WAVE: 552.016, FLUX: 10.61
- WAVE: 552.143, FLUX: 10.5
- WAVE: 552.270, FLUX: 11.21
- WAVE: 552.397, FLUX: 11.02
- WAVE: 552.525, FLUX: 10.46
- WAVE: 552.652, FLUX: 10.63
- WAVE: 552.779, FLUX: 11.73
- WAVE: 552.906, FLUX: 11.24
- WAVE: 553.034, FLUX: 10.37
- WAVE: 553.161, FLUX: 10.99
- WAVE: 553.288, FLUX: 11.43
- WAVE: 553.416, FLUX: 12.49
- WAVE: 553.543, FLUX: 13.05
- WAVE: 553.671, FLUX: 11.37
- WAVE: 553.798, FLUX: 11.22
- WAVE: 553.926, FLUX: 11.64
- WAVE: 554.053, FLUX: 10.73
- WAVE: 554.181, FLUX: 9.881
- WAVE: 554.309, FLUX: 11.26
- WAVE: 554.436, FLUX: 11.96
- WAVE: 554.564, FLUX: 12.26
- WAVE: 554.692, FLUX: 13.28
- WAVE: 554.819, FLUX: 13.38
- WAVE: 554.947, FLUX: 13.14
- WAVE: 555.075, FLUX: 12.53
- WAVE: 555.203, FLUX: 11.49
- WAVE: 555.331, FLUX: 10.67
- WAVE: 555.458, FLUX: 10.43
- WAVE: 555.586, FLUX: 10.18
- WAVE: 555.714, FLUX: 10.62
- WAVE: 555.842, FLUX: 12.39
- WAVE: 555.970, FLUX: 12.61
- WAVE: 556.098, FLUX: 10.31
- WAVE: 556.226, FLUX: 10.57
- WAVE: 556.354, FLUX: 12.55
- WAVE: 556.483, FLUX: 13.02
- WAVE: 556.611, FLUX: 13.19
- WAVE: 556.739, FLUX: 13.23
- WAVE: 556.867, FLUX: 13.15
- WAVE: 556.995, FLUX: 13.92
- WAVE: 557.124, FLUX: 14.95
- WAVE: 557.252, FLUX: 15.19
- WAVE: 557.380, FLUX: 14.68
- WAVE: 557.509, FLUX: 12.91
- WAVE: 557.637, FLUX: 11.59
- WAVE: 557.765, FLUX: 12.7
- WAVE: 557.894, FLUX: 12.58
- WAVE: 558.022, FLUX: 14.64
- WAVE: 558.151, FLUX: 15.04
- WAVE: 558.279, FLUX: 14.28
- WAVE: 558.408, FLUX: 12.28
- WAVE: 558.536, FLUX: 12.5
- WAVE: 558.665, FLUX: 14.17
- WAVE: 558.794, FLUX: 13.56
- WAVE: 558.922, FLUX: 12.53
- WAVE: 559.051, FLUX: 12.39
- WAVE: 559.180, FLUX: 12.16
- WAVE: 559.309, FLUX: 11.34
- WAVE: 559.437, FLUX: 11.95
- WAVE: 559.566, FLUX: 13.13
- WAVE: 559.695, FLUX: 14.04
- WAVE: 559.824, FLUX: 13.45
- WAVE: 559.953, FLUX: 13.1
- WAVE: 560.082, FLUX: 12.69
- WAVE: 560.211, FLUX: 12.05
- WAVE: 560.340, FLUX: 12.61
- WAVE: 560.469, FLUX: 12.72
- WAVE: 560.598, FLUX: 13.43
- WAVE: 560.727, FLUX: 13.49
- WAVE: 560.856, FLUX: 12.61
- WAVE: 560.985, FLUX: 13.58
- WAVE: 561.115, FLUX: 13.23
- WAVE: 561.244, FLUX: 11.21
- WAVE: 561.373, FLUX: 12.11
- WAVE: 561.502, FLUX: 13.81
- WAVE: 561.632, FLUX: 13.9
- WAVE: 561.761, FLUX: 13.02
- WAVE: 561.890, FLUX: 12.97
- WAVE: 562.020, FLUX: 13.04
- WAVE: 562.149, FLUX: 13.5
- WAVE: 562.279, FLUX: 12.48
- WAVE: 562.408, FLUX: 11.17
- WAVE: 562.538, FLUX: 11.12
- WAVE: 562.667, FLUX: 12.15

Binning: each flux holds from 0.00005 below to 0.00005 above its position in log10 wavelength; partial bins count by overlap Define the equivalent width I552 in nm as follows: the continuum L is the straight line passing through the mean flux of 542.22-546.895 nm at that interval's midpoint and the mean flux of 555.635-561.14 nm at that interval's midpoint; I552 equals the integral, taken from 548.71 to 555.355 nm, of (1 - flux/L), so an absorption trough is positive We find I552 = 0.41 nm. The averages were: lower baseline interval 11.1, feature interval 11.4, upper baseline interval 12.9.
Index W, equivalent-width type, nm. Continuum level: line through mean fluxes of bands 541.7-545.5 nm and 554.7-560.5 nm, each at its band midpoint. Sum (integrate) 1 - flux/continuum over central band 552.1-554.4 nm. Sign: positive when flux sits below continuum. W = 0.23 nm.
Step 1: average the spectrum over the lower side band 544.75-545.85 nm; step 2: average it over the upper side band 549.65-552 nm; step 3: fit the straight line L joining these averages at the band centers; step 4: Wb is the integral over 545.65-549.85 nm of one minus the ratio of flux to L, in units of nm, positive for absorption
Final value 0.27 nm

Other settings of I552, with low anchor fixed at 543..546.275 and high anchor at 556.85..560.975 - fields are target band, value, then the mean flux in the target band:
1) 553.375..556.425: 0.23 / 11.7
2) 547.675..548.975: 0.12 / 10.6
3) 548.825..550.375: 0.12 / 10.9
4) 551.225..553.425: 0.17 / 11.3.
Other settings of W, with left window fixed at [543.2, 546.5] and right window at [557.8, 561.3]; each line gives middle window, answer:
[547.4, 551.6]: 0.22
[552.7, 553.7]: 0.05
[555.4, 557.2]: 0.05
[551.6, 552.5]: 0.11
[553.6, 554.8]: 0.07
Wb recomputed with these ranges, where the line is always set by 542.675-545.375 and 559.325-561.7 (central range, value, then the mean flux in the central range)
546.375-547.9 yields 0.073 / 11.1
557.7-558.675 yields -0.060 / 13.5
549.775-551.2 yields 0.115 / 11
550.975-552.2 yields 0.057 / 11.5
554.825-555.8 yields 0.077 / 11.4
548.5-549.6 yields 0.056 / 11.2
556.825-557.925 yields -0.081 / 13.6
